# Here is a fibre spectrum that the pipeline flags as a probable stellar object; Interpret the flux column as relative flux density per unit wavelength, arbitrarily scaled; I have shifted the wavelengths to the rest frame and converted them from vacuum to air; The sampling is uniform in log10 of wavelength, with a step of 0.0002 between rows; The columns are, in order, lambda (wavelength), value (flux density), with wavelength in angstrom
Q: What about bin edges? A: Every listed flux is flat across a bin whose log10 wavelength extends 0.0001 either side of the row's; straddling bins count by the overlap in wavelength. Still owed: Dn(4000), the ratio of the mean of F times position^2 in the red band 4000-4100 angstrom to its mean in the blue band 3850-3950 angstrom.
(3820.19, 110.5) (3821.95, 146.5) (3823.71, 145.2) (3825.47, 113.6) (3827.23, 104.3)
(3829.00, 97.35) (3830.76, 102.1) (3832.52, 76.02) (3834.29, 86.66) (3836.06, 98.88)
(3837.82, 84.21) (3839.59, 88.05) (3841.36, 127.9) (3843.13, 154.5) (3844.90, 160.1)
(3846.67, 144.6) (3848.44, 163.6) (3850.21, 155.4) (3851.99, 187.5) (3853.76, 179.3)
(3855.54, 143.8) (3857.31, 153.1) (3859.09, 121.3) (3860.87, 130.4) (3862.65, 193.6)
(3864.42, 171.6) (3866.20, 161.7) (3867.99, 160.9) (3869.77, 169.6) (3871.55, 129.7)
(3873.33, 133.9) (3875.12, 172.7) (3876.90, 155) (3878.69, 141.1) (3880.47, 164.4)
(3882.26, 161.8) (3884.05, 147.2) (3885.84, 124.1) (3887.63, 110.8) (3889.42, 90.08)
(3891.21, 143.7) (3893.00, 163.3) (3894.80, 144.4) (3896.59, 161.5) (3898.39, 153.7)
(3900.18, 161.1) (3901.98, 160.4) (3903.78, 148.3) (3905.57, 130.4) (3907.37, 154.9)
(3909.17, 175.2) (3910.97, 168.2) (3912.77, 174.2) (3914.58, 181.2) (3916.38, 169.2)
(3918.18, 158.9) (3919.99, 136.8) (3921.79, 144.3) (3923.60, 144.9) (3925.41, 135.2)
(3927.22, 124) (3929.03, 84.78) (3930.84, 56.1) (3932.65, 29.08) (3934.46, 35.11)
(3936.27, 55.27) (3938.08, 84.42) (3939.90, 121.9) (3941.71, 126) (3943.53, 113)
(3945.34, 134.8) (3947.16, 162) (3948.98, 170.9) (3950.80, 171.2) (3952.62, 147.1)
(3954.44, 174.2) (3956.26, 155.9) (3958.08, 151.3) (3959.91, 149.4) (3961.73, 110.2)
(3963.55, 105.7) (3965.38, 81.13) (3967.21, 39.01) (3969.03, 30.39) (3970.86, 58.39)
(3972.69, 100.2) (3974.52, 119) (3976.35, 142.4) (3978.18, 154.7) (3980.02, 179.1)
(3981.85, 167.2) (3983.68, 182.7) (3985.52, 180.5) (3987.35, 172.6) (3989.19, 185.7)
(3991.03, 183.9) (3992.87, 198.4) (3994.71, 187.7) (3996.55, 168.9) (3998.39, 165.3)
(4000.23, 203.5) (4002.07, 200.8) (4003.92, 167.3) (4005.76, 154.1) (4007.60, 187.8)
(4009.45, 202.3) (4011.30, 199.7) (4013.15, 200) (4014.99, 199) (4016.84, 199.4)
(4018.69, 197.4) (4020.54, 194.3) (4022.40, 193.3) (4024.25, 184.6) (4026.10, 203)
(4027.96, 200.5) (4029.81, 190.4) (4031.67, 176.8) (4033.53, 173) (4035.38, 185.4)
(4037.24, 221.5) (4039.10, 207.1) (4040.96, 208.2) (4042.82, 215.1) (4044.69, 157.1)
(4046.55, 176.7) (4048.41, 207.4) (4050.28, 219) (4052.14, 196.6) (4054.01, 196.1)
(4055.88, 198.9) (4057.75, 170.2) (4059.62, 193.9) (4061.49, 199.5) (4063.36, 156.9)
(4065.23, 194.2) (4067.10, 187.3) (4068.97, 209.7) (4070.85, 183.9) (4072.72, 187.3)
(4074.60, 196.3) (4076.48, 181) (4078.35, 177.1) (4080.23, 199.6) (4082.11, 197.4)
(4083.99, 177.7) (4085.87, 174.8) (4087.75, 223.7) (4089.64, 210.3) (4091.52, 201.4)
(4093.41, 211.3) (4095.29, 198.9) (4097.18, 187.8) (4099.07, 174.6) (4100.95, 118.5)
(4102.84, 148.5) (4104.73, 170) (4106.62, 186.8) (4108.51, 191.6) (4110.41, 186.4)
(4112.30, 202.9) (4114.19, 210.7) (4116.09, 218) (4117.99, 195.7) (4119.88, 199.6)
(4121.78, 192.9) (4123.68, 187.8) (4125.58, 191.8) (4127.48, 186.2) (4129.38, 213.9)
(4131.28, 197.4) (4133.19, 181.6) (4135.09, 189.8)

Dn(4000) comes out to 1.5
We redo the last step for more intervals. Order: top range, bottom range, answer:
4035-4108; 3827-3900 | 1.51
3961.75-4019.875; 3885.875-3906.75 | 1.17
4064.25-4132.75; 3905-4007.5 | 1.47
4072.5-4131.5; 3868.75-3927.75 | 1.41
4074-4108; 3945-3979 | 1.60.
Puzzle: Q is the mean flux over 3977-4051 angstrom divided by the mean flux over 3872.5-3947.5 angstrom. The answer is 1.4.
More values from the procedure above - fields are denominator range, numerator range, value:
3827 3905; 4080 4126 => 1.35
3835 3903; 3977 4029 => 1.27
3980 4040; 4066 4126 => 1.01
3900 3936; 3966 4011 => 1.18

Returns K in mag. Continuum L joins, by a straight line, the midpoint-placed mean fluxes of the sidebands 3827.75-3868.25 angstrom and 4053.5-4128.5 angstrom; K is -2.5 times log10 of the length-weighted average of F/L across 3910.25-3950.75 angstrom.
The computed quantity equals 0.23 mag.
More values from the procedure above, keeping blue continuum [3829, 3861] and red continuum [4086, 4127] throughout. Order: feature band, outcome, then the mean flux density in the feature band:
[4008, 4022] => -0.170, 198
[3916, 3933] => 0.232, 120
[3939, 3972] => 0.259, 122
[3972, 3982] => 0.127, 143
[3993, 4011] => -0.105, 183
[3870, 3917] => -0.071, 151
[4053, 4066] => -0.043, 187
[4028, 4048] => -0.103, 192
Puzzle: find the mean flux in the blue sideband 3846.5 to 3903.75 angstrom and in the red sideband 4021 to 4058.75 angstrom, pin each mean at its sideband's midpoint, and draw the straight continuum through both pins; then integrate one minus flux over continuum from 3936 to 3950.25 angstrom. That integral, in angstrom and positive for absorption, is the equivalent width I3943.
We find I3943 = 3.71 angstrom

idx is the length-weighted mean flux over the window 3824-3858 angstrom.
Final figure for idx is 128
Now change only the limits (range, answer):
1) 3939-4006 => 146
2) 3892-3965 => 135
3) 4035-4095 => 195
